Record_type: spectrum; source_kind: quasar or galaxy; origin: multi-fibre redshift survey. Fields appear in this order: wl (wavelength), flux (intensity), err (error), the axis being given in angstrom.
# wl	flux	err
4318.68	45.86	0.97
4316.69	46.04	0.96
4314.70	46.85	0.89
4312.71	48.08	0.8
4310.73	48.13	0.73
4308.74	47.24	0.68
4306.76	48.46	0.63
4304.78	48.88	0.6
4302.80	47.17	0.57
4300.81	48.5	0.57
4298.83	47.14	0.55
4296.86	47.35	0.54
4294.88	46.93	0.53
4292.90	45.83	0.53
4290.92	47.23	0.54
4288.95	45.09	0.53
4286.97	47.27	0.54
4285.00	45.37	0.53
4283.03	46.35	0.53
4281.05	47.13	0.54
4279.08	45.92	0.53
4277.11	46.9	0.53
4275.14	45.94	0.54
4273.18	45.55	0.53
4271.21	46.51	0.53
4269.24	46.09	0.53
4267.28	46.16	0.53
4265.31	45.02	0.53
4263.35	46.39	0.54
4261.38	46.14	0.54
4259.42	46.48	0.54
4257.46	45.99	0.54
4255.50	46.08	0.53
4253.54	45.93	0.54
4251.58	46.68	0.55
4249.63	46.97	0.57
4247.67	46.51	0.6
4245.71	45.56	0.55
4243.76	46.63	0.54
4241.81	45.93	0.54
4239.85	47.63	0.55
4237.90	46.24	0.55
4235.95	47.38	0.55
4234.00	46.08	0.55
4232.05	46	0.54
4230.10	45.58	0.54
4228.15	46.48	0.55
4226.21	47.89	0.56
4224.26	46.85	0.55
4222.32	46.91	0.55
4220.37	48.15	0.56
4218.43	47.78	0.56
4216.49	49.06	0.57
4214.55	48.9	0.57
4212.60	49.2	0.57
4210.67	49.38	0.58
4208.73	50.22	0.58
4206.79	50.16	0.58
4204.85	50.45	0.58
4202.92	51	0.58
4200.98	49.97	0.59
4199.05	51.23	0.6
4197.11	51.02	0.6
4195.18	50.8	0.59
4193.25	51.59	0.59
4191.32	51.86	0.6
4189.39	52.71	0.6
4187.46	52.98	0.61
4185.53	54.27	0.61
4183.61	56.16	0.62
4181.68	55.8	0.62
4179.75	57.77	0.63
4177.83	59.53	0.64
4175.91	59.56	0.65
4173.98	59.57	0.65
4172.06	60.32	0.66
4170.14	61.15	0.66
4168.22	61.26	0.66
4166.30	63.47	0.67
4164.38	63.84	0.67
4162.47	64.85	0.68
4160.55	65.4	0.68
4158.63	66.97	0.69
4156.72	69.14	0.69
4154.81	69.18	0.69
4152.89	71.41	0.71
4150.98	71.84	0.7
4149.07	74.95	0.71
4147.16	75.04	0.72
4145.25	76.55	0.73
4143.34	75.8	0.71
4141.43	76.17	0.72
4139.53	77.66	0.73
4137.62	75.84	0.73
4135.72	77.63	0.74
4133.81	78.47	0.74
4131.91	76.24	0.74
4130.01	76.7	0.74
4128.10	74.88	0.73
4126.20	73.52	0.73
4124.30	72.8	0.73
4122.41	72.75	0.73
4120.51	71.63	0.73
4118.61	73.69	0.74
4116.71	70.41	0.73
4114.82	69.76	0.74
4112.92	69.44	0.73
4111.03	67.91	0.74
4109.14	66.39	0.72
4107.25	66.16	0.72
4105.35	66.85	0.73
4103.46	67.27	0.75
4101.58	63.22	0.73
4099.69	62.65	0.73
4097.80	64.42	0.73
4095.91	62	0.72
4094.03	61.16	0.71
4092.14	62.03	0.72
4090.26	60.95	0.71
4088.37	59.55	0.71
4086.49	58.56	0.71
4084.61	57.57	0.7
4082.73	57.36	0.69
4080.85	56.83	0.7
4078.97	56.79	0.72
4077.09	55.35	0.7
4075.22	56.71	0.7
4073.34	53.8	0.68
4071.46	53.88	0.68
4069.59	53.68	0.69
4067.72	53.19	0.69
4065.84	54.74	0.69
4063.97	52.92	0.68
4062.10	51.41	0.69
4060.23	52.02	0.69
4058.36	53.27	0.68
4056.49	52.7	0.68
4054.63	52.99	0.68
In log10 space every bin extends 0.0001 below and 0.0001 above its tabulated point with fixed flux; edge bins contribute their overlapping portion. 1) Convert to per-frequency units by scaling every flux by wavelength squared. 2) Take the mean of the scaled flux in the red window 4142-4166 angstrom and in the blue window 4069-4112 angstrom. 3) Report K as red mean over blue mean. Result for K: 1.20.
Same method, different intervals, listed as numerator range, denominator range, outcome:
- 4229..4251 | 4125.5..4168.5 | 0.67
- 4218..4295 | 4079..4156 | 0.72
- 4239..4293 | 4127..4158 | 0.66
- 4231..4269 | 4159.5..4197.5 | 0.83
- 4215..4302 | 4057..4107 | 0.87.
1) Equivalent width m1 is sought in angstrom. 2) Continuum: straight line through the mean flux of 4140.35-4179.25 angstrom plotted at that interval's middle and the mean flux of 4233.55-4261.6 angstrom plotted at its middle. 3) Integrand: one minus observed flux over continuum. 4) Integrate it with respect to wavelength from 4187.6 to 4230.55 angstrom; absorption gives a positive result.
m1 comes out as 4.6 angstrom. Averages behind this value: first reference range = 67.2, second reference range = 46.4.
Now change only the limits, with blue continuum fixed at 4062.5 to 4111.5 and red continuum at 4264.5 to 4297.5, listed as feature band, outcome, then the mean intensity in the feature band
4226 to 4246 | 1.2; 46.5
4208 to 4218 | 0.3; 49.3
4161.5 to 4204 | -2.7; 56.4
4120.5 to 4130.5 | -3.0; 73.8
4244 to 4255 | 0.5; 46.3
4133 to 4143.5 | -3.9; 77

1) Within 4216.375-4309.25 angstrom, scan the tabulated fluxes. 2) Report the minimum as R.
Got 45.02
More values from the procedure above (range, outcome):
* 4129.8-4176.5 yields 59.56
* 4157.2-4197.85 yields 50.8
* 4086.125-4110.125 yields 58.56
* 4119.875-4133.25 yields 71.63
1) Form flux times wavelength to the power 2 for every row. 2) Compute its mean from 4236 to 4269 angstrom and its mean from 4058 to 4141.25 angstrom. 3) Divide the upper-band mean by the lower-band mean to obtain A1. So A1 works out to 0.8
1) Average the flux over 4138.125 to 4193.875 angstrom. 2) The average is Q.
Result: 64.2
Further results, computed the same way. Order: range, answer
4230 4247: 46.4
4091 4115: 65.2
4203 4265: 47.3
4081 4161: 69.2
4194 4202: 50.8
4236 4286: 46.3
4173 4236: 51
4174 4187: 57.2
